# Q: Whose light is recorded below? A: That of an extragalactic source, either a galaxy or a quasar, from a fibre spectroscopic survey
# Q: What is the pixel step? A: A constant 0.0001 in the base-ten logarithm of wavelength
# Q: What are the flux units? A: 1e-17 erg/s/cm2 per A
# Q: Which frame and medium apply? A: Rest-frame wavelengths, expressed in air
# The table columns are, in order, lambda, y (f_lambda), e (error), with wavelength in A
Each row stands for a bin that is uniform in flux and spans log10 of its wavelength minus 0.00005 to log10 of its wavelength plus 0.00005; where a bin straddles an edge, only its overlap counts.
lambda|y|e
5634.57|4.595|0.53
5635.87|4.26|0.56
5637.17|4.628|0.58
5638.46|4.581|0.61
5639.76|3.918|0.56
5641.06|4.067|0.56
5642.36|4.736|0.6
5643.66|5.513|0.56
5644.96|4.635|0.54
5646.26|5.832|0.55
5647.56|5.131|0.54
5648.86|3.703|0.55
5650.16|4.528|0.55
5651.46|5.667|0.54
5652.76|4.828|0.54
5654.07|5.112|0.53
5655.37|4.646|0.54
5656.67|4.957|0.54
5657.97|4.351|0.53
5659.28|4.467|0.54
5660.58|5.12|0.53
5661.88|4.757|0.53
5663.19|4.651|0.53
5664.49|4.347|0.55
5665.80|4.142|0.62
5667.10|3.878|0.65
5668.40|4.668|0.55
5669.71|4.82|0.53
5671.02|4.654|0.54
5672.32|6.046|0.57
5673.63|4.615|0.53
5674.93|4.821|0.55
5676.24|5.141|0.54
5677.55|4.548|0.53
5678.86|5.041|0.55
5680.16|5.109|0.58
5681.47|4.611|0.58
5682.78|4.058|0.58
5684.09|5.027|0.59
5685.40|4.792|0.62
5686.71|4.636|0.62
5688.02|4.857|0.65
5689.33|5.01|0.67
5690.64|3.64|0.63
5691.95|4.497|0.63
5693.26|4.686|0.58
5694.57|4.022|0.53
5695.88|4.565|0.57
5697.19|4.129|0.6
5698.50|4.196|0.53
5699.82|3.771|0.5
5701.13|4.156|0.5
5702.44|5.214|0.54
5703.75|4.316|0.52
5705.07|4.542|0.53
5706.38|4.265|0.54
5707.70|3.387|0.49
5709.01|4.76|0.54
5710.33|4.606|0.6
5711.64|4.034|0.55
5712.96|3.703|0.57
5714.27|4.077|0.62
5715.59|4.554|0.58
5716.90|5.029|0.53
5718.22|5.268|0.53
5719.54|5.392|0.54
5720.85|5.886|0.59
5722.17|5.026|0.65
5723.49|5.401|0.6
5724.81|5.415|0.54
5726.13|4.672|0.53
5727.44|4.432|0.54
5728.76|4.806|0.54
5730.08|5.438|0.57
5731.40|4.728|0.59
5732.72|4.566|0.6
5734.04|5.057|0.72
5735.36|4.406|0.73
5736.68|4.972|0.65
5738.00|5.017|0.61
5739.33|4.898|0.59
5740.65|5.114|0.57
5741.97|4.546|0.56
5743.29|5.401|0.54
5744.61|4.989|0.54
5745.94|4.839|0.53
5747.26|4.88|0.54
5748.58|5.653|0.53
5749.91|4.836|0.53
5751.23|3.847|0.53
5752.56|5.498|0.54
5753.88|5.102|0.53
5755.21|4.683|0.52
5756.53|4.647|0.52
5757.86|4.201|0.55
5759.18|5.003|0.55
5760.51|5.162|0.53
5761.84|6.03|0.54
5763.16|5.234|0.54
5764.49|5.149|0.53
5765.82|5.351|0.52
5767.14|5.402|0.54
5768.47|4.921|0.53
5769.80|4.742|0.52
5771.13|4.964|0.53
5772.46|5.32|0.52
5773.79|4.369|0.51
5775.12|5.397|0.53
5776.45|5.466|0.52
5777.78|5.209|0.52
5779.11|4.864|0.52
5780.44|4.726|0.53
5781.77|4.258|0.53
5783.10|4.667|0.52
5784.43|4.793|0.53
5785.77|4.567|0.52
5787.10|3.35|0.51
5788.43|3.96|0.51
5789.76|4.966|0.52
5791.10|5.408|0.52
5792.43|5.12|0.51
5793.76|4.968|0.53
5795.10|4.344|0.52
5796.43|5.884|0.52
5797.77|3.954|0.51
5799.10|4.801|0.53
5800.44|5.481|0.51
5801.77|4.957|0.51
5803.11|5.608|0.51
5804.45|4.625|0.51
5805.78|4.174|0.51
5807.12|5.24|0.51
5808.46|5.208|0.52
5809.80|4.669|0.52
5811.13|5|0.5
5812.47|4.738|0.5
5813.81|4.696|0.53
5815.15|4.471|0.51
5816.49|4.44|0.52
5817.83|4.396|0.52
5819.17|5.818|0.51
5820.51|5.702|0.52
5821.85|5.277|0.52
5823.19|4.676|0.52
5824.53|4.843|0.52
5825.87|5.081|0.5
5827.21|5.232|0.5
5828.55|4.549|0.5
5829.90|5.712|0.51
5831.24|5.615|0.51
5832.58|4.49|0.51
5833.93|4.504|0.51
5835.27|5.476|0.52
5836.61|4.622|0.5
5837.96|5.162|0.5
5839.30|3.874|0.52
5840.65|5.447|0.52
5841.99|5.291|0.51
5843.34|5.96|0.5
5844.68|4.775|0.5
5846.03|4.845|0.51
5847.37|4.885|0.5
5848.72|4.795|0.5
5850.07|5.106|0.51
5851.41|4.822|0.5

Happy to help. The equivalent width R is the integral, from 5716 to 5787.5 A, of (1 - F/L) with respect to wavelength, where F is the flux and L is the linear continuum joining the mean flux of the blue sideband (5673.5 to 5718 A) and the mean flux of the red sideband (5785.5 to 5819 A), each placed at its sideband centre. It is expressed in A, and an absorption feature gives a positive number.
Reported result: -4.9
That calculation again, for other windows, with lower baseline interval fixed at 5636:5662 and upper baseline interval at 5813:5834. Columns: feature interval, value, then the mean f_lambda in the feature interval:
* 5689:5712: 2.4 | 4.32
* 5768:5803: 0.7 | 4.84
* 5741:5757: -0.1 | 4.92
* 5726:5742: 0.1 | 4.84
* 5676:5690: 0.0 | 4.79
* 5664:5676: 0.2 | 4.69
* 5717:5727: -0.9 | 5.26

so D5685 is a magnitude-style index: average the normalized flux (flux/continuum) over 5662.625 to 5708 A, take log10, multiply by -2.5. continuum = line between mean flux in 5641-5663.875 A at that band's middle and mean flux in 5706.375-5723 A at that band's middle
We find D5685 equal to 0.04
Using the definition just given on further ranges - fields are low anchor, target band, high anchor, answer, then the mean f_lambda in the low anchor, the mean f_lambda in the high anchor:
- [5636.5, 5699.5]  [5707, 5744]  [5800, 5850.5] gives -0.005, 4.67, 4.98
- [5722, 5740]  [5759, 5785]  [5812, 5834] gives -0.025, 4.91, 4.97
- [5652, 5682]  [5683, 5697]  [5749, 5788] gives 0.057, 4.76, 4.89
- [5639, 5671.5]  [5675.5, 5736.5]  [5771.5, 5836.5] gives 0.026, 4.68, 4.9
